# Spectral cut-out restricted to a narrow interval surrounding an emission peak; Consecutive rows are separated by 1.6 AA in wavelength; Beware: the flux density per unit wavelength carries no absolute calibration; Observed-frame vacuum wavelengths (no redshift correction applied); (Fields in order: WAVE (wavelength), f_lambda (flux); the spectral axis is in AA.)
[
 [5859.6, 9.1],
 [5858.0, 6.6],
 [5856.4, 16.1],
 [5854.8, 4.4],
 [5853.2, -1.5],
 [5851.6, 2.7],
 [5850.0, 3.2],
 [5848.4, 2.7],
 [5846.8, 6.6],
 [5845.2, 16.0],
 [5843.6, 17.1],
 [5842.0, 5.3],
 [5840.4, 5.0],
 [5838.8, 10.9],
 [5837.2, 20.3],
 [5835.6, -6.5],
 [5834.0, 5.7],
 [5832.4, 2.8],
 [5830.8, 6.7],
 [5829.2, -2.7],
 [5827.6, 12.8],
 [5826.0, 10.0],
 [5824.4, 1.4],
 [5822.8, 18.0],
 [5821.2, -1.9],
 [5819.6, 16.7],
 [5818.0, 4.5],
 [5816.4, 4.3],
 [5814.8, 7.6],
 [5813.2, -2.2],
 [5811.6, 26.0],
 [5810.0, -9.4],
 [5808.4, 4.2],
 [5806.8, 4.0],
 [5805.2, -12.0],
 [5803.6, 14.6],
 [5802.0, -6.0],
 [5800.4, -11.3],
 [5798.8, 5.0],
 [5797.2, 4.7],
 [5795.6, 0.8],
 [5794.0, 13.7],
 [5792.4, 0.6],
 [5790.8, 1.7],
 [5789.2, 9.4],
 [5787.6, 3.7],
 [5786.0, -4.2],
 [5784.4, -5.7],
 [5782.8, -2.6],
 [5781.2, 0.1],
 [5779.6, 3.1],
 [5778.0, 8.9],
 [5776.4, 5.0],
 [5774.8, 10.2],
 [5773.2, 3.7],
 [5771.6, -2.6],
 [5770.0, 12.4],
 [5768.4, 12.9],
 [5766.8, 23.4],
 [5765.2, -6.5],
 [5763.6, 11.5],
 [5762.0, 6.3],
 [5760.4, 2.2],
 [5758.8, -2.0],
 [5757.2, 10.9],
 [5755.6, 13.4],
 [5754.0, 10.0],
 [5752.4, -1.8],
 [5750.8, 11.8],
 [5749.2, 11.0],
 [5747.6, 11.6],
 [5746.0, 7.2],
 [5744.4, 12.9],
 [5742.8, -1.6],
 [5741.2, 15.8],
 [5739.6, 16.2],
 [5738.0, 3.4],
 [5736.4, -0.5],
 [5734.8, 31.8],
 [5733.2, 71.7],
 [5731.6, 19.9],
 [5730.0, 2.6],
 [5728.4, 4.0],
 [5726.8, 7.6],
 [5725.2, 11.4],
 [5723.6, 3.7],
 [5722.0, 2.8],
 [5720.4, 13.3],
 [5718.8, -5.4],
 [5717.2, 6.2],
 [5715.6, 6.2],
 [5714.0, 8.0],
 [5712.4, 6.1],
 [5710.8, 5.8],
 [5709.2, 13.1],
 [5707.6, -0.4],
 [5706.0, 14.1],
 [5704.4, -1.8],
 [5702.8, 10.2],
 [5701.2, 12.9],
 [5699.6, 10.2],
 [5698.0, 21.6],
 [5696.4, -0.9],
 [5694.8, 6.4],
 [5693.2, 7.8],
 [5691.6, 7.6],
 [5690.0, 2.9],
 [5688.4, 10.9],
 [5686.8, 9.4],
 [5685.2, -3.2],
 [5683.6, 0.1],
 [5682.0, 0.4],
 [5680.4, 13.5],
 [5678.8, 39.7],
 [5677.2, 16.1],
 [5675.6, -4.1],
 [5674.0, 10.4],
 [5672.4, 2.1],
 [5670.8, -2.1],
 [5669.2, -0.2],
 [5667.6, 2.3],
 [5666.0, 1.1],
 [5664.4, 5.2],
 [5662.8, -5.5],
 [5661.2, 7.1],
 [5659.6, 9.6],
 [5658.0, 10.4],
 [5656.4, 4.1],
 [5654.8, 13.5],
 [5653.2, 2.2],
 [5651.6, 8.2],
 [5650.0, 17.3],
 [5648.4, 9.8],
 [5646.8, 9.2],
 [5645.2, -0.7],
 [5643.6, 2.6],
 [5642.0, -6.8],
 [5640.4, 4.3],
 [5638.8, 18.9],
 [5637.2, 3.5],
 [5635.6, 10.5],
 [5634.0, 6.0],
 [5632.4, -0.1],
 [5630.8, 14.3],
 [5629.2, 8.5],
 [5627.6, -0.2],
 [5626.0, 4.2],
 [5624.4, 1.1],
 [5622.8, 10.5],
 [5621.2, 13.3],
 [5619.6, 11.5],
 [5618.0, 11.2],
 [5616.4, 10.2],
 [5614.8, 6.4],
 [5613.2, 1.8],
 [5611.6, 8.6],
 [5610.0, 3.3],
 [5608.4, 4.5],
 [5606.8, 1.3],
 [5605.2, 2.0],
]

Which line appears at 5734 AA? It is [O III]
